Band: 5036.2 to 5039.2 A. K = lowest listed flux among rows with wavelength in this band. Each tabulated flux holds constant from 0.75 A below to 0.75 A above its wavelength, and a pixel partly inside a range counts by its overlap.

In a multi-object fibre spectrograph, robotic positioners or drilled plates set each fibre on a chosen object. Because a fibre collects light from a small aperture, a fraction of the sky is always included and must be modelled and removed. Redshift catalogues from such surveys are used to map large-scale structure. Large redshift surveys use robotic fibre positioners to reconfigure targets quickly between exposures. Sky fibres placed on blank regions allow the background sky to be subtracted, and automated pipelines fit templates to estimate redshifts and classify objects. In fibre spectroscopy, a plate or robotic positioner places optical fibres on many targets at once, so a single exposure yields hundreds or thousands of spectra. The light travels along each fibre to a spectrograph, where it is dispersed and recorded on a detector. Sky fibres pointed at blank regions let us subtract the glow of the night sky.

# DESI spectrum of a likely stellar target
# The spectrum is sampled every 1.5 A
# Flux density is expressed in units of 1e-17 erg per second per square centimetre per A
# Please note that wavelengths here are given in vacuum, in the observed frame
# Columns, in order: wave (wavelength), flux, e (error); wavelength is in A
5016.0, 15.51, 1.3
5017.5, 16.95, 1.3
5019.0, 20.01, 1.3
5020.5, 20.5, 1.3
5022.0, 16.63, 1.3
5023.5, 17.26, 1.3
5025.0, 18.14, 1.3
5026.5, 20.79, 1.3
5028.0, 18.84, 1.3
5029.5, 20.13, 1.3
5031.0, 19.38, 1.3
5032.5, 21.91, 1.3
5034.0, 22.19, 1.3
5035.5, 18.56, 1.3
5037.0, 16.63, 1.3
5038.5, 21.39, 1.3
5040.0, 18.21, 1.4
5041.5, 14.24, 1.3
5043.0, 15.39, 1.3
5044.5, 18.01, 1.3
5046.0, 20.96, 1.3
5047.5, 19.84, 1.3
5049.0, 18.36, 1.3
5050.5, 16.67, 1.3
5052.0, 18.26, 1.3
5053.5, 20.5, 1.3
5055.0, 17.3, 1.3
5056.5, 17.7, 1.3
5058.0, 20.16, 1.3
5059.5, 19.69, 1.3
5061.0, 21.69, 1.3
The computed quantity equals 16.63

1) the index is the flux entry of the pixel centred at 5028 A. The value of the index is 18.84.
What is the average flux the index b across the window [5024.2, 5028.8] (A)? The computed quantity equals 19.2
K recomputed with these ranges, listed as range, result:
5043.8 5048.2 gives 18.01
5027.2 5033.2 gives 18.84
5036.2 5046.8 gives 14.24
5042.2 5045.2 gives 15.39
